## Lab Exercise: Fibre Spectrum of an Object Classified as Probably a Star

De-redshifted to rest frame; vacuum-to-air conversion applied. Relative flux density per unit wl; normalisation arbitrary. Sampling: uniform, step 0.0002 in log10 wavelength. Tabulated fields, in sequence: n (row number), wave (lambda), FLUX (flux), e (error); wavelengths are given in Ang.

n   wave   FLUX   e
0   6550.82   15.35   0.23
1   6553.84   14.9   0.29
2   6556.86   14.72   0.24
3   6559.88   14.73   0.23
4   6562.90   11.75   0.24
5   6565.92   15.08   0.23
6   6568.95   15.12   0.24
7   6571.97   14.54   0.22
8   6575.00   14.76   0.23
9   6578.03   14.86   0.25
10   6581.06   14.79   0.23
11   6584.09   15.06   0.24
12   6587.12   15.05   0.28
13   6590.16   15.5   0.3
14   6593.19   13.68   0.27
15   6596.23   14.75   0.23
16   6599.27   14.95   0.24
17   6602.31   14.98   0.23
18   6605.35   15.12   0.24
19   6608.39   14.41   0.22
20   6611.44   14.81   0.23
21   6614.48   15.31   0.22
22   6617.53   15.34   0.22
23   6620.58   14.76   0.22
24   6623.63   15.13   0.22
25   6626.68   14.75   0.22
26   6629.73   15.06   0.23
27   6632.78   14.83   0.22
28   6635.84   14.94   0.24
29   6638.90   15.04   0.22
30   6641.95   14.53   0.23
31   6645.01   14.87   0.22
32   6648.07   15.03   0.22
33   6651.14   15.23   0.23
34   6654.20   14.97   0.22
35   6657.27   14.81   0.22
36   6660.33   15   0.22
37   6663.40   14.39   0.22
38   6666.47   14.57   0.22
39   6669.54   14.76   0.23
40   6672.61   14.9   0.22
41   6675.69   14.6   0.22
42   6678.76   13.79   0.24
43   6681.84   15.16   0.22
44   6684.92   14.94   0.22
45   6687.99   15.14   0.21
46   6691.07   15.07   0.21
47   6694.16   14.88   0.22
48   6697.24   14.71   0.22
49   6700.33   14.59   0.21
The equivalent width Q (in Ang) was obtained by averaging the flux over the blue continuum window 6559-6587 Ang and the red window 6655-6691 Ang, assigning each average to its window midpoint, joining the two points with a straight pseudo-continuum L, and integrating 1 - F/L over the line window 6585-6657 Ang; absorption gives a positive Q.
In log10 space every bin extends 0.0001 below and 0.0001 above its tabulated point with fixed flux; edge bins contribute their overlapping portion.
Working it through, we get -1.3 Ang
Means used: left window 14.5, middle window 14.9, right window 14.8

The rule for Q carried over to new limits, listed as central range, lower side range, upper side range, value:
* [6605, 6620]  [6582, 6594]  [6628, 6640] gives 0.0 Ang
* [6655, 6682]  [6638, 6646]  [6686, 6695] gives 0.5 Ang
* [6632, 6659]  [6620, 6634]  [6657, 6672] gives -0.2 Ang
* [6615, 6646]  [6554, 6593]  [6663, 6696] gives -0.5 Ang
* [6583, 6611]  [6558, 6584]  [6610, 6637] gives -0.2 Ang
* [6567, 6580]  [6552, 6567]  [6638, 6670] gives -0.5 Ang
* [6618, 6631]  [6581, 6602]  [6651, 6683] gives -0.2 Ang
